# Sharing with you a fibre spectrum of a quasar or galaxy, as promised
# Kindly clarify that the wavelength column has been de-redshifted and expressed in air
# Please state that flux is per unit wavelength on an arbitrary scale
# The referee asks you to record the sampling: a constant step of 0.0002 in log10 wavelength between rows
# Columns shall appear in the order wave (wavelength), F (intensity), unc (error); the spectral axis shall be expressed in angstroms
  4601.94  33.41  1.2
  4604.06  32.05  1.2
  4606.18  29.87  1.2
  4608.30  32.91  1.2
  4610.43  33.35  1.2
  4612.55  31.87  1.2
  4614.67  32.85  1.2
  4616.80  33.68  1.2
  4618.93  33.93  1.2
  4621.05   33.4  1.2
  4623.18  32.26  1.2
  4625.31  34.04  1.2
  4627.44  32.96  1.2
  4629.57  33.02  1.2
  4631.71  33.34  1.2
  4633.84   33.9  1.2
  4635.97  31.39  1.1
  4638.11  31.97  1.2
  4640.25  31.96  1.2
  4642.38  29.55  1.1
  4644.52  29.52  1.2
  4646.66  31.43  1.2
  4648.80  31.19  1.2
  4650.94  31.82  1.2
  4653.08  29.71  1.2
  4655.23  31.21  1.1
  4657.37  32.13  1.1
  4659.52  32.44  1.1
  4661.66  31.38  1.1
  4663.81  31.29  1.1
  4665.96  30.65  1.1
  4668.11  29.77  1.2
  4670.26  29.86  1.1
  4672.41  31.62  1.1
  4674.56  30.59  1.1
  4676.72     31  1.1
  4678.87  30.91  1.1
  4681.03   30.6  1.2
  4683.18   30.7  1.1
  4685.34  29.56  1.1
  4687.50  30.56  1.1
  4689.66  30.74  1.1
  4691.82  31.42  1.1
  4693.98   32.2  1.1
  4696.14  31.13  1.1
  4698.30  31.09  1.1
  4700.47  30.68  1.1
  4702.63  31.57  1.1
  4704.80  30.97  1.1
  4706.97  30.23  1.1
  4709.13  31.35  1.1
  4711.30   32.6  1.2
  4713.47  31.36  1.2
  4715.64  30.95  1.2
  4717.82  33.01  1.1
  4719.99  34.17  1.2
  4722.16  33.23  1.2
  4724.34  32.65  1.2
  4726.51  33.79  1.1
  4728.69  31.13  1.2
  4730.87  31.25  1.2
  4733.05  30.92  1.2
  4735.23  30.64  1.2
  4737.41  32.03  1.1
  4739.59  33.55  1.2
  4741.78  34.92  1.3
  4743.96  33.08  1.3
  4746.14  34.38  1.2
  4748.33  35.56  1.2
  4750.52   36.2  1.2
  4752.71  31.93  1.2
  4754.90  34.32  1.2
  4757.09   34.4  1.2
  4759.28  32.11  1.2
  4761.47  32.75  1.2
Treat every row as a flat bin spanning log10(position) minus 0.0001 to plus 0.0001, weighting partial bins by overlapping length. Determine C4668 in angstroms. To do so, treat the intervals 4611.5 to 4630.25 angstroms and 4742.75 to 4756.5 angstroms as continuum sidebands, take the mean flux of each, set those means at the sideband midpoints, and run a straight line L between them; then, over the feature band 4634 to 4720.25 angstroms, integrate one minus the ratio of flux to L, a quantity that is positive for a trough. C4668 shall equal 6.3 angstroms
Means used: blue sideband 33.1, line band 31.2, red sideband 34.3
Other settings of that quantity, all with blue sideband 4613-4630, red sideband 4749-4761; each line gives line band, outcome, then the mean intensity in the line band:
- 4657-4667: 0.6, 31.5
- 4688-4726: 2.1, 31.7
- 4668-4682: 1.2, 30.7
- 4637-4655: 1.3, 30.9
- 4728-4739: 0.8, 31.3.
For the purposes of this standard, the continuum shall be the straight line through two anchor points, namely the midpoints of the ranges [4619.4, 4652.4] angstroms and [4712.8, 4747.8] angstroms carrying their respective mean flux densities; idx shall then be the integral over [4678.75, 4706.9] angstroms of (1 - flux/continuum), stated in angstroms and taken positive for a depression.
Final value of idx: 1.32 angstroms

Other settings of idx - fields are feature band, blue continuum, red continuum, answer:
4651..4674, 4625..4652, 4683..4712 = 0.4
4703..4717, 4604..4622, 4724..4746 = 0.5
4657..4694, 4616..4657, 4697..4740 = 1.2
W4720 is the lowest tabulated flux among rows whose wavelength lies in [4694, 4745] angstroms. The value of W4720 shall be 30.23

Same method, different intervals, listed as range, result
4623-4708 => 29.52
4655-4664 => 31.21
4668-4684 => 29.77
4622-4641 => 31.39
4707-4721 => 30.95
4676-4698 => 29.56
